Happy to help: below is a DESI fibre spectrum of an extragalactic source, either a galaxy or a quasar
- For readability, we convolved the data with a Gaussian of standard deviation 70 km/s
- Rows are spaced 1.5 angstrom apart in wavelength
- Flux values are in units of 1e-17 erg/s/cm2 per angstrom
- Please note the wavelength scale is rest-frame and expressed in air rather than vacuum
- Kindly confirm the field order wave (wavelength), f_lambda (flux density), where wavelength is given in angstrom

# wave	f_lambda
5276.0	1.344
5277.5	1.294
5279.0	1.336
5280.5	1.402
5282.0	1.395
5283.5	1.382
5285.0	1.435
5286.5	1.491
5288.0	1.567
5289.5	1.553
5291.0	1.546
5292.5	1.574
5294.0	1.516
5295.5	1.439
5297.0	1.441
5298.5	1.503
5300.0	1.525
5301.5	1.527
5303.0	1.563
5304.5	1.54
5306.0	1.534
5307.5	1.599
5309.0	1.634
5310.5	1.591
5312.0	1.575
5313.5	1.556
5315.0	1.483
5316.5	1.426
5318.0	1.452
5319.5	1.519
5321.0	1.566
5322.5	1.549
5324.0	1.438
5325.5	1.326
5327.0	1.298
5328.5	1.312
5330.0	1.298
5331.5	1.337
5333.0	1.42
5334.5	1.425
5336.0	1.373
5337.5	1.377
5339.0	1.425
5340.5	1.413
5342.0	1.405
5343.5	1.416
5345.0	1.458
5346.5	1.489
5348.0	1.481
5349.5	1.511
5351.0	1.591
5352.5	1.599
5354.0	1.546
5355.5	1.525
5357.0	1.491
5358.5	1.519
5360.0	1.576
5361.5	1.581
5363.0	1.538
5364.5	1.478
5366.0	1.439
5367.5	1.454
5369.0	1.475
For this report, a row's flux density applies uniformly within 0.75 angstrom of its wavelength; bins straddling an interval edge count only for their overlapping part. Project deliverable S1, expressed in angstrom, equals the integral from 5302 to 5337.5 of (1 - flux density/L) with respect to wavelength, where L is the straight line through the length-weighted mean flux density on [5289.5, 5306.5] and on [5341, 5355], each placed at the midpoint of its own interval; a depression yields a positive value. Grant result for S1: 1.00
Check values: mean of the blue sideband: 1.52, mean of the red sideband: 1.5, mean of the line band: 1.47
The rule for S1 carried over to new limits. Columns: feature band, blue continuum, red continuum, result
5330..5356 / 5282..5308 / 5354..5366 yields 1.2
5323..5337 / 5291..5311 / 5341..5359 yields 1.4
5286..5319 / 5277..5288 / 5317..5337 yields -2.9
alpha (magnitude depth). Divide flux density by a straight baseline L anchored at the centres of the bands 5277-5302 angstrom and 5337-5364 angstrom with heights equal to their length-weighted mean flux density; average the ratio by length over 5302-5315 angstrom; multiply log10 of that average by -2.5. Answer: -0.06 mag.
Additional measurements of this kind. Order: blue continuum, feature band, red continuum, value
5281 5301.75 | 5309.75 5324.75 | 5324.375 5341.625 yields -0.076 mag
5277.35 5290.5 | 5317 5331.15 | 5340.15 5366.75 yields 0.045 mag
